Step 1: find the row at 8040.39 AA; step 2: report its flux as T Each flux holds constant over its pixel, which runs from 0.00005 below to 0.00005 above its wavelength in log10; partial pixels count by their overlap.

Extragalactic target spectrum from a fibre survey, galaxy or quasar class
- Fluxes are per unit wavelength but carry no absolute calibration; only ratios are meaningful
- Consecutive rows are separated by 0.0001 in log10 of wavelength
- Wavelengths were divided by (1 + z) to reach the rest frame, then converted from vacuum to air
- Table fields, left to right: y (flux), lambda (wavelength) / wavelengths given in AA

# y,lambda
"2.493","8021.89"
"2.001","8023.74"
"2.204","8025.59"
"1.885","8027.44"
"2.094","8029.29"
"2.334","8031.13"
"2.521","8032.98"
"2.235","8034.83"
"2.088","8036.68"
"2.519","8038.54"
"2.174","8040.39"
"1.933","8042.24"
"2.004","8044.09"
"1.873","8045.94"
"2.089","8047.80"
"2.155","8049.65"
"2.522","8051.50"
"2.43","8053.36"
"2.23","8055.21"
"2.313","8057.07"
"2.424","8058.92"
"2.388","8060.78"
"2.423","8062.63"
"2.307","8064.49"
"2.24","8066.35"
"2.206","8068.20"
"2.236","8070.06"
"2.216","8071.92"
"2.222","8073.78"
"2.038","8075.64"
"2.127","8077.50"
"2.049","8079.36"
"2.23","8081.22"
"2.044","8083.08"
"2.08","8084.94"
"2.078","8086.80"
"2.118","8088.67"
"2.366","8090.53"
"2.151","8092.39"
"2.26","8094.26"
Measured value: 2.174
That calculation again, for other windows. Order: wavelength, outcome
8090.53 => 2.366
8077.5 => 2.127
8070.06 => 2.236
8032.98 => 2.521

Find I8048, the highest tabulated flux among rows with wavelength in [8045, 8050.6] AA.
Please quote 2.155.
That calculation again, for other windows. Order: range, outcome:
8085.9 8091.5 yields 2.366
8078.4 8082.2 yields 2.23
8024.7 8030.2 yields 2.204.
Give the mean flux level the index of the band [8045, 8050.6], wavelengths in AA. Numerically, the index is 2.04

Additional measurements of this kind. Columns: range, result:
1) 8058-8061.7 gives 2.4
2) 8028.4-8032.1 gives 2.22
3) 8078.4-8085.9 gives 2.1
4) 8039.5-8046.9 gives 2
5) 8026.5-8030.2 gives 1.99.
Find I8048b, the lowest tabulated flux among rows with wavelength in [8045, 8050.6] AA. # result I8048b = 1.873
